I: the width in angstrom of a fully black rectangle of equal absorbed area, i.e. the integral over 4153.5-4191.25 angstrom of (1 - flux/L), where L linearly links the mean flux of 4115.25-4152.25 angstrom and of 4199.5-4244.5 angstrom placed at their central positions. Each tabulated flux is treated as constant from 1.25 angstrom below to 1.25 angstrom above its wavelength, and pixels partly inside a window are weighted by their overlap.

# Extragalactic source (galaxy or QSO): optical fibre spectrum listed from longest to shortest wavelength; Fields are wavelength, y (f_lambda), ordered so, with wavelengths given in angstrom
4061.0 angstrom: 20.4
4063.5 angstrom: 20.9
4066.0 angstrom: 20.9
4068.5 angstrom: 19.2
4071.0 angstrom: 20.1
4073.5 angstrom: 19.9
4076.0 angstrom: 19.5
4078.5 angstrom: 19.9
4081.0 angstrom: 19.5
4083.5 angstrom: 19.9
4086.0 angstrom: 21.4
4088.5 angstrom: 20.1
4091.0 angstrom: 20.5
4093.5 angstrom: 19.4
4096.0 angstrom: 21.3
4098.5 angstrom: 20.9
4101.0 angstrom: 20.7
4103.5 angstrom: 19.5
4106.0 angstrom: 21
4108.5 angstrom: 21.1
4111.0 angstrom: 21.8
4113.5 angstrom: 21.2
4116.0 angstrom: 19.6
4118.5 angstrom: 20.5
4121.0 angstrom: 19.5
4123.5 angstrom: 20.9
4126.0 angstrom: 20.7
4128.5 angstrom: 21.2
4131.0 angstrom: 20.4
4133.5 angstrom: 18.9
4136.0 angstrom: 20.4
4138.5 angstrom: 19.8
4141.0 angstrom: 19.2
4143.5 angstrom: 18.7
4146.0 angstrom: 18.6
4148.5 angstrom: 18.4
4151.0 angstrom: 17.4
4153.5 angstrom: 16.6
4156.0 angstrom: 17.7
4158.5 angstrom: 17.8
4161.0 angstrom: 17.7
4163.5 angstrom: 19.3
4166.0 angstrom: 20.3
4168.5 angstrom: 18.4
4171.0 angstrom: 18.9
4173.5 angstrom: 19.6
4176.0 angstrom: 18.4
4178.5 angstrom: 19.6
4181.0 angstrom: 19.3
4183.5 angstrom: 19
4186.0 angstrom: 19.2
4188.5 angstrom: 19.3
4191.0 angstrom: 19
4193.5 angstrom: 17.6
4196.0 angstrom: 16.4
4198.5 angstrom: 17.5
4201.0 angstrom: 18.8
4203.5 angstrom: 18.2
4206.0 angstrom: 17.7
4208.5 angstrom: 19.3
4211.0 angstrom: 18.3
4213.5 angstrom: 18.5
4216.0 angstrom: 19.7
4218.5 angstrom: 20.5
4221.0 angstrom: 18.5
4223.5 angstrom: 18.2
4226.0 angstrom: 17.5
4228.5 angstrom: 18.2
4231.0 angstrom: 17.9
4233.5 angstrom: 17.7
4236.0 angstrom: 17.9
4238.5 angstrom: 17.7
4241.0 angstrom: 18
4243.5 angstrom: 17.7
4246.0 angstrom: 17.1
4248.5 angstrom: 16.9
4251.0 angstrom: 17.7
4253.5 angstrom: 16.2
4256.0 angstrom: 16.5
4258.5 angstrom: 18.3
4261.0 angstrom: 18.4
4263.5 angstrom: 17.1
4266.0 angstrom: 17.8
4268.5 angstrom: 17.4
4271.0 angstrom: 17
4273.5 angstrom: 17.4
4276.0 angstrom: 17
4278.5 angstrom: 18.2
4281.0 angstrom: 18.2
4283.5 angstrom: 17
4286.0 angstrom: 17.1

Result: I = 0.46 angstrom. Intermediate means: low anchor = 19.6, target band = 18.8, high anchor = 18.3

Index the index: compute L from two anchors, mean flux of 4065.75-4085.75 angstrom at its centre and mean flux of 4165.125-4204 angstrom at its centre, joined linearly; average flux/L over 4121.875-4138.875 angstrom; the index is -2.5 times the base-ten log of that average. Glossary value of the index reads -0.06 mag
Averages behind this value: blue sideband 19.9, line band 20.3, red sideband 18.7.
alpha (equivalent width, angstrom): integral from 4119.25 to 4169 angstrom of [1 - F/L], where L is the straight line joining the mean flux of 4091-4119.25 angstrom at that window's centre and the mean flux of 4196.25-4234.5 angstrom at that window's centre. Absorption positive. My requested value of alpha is 1.8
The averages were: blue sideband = 20.6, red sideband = 18.4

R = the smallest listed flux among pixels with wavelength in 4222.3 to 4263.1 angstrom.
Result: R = 16.2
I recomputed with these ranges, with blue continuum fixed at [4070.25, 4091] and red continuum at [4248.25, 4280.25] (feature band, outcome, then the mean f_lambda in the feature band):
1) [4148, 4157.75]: 0.79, 17.5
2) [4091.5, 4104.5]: -0.38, 20.4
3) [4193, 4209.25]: 0.37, 17.9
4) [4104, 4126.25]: -1.25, 20.7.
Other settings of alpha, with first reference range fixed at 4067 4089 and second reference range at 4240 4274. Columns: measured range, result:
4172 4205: -0.4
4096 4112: -1.0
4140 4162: 1.1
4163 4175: -0.4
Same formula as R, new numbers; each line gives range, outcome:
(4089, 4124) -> 19.4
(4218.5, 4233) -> 17.5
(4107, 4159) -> 16.6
